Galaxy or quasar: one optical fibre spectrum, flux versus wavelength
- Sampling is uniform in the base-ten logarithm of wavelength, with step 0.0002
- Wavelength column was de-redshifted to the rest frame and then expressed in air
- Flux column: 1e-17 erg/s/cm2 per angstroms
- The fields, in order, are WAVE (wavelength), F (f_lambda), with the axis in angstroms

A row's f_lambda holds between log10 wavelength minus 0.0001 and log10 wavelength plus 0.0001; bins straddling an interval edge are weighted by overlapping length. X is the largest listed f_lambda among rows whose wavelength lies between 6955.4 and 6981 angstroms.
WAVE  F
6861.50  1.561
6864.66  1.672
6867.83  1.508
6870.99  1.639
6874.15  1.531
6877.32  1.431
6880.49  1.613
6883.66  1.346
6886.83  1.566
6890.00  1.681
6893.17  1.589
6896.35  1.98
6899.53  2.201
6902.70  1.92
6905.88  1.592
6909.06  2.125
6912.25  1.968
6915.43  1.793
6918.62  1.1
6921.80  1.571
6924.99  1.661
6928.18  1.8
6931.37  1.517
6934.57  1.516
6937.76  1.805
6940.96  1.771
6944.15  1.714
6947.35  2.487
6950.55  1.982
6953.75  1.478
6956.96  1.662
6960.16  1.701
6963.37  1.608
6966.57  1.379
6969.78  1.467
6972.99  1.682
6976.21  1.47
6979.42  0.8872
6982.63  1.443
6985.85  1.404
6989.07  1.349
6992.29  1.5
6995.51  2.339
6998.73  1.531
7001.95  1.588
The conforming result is 1.701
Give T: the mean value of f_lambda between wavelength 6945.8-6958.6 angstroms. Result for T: 1.9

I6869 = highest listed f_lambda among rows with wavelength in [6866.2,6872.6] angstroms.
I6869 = 1.639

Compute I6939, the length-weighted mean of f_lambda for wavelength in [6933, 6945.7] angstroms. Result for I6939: 1.7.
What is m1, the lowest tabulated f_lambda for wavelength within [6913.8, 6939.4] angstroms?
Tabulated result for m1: 1.1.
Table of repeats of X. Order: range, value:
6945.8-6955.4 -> 2.487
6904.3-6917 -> 2.125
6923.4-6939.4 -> 1.805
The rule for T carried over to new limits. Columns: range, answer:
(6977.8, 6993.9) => 1.32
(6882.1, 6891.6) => 1.53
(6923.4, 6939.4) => 1.66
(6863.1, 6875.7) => 1.59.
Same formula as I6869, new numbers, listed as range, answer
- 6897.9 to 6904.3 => 2.201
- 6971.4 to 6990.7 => 1.682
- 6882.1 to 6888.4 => 1.566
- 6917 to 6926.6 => 1.661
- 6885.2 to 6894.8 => 1.681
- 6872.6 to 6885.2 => 1.613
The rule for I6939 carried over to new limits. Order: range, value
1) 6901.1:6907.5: 1.76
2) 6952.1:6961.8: 1.61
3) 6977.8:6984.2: 1.17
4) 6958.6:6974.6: 1.57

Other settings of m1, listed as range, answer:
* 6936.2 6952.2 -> 1.714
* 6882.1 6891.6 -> 1.346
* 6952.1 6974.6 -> 1.379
